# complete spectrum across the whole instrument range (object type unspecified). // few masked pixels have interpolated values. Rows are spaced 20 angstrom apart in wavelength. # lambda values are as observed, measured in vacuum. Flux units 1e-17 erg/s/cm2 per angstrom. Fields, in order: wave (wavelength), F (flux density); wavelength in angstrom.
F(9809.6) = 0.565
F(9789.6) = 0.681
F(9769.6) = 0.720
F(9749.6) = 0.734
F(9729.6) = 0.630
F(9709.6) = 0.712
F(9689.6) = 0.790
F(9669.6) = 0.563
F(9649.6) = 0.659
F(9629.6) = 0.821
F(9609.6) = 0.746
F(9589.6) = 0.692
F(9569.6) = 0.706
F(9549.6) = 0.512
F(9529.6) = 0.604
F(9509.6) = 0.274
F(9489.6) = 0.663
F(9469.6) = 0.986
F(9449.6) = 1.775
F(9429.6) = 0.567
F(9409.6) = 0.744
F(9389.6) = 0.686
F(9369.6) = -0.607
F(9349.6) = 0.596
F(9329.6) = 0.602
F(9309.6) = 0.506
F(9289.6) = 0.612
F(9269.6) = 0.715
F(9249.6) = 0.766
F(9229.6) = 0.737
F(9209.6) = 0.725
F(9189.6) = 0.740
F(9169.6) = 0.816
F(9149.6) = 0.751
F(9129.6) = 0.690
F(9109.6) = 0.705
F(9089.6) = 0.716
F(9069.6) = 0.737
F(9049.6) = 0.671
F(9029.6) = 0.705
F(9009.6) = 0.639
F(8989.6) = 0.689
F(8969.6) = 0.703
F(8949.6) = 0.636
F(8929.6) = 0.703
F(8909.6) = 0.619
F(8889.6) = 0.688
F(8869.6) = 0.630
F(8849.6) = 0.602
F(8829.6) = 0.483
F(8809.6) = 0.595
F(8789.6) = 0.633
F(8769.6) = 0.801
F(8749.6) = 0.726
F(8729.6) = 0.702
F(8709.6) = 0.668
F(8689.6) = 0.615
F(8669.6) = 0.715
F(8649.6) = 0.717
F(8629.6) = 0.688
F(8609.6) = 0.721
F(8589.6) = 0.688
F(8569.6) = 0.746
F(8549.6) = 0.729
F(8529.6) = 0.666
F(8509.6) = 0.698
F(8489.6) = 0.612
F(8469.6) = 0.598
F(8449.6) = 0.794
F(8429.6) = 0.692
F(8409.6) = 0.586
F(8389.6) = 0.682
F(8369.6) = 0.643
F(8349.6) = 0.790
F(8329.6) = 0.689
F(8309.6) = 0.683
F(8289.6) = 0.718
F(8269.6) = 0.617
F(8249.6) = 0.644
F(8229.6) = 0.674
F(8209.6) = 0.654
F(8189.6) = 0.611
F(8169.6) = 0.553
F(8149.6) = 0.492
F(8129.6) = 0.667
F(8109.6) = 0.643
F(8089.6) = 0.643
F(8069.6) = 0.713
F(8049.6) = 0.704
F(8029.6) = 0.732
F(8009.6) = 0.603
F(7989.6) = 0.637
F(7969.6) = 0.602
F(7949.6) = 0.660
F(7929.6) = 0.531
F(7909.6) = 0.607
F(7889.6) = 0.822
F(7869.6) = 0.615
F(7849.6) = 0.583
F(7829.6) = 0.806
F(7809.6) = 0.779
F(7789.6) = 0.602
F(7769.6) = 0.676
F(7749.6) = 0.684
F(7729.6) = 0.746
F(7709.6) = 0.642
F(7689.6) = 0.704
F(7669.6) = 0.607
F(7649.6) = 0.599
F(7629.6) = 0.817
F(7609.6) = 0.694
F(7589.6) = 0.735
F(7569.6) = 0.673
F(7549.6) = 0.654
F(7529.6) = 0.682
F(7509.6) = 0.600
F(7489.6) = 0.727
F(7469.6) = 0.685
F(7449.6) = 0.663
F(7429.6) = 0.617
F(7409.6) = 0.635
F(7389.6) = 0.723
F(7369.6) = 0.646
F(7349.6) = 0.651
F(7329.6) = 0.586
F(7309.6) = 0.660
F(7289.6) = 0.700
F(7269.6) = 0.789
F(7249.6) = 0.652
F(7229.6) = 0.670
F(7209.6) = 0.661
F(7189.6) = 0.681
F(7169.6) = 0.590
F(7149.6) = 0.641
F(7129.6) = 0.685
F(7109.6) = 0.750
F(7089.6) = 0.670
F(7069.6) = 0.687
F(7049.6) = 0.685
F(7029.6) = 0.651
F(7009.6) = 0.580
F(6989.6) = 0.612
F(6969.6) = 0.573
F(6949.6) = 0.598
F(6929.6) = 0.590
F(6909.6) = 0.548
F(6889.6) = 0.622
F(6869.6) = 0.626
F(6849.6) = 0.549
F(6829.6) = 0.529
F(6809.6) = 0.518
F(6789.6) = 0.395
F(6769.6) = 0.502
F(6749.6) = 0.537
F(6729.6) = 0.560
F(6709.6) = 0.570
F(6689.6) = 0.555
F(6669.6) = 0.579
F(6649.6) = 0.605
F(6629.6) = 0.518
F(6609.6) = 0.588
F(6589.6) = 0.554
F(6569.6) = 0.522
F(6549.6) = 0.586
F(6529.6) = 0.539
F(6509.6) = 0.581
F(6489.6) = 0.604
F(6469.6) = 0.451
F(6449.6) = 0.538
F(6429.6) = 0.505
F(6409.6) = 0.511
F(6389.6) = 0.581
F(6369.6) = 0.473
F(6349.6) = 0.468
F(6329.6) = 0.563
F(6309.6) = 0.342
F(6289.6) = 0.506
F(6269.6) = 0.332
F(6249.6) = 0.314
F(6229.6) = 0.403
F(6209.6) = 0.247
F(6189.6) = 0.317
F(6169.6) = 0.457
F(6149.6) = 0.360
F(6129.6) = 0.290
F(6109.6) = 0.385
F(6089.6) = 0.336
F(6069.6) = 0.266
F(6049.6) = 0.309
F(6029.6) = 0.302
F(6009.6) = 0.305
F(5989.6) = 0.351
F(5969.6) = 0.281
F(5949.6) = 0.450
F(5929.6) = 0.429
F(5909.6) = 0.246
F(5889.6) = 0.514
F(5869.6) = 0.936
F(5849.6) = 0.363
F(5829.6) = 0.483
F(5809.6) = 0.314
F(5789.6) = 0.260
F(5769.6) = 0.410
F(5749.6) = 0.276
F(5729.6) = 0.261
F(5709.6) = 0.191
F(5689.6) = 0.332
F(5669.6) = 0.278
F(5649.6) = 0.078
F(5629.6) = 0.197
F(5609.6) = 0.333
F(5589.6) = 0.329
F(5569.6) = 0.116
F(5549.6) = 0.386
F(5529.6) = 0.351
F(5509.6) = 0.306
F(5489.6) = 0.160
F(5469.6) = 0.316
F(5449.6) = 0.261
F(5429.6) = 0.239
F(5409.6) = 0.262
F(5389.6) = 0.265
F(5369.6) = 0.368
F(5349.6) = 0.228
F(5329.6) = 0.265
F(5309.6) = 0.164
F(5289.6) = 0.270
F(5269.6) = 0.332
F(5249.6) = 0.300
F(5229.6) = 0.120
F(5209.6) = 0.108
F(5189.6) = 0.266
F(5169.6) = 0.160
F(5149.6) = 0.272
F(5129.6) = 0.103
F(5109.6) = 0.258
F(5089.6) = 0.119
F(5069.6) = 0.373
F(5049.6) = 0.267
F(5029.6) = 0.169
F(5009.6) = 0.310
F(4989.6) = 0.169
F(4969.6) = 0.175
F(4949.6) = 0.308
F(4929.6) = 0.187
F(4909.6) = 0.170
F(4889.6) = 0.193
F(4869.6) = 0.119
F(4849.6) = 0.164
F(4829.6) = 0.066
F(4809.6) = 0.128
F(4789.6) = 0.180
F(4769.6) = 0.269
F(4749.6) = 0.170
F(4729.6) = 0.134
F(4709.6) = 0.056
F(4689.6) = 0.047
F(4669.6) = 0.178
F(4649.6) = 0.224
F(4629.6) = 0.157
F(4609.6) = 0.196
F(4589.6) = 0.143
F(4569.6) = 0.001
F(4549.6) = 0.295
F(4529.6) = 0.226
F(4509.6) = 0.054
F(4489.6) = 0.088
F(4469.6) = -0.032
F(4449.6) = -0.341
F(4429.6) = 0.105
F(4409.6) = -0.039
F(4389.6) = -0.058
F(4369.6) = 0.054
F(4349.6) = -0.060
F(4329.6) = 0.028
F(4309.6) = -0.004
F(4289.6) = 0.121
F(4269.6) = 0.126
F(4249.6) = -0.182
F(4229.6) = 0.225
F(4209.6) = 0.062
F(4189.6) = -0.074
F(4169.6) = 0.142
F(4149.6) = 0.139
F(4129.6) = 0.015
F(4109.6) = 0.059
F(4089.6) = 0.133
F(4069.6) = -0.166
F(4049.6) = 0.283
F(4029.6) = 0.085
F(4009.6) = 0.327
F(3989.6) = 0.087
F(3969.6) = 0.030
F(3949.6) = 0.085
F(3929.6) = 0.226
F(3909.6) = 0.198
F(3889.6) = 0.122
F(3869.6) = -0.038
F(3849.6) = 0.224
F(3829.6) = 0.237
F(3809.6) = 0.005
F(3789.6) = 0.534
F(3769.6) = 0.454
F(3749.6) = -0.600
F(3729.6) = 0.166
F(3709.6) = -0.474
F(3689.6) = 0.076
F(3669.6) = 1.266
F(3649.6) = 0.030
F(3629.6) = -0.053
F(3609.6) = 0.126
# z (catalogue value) 0.576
